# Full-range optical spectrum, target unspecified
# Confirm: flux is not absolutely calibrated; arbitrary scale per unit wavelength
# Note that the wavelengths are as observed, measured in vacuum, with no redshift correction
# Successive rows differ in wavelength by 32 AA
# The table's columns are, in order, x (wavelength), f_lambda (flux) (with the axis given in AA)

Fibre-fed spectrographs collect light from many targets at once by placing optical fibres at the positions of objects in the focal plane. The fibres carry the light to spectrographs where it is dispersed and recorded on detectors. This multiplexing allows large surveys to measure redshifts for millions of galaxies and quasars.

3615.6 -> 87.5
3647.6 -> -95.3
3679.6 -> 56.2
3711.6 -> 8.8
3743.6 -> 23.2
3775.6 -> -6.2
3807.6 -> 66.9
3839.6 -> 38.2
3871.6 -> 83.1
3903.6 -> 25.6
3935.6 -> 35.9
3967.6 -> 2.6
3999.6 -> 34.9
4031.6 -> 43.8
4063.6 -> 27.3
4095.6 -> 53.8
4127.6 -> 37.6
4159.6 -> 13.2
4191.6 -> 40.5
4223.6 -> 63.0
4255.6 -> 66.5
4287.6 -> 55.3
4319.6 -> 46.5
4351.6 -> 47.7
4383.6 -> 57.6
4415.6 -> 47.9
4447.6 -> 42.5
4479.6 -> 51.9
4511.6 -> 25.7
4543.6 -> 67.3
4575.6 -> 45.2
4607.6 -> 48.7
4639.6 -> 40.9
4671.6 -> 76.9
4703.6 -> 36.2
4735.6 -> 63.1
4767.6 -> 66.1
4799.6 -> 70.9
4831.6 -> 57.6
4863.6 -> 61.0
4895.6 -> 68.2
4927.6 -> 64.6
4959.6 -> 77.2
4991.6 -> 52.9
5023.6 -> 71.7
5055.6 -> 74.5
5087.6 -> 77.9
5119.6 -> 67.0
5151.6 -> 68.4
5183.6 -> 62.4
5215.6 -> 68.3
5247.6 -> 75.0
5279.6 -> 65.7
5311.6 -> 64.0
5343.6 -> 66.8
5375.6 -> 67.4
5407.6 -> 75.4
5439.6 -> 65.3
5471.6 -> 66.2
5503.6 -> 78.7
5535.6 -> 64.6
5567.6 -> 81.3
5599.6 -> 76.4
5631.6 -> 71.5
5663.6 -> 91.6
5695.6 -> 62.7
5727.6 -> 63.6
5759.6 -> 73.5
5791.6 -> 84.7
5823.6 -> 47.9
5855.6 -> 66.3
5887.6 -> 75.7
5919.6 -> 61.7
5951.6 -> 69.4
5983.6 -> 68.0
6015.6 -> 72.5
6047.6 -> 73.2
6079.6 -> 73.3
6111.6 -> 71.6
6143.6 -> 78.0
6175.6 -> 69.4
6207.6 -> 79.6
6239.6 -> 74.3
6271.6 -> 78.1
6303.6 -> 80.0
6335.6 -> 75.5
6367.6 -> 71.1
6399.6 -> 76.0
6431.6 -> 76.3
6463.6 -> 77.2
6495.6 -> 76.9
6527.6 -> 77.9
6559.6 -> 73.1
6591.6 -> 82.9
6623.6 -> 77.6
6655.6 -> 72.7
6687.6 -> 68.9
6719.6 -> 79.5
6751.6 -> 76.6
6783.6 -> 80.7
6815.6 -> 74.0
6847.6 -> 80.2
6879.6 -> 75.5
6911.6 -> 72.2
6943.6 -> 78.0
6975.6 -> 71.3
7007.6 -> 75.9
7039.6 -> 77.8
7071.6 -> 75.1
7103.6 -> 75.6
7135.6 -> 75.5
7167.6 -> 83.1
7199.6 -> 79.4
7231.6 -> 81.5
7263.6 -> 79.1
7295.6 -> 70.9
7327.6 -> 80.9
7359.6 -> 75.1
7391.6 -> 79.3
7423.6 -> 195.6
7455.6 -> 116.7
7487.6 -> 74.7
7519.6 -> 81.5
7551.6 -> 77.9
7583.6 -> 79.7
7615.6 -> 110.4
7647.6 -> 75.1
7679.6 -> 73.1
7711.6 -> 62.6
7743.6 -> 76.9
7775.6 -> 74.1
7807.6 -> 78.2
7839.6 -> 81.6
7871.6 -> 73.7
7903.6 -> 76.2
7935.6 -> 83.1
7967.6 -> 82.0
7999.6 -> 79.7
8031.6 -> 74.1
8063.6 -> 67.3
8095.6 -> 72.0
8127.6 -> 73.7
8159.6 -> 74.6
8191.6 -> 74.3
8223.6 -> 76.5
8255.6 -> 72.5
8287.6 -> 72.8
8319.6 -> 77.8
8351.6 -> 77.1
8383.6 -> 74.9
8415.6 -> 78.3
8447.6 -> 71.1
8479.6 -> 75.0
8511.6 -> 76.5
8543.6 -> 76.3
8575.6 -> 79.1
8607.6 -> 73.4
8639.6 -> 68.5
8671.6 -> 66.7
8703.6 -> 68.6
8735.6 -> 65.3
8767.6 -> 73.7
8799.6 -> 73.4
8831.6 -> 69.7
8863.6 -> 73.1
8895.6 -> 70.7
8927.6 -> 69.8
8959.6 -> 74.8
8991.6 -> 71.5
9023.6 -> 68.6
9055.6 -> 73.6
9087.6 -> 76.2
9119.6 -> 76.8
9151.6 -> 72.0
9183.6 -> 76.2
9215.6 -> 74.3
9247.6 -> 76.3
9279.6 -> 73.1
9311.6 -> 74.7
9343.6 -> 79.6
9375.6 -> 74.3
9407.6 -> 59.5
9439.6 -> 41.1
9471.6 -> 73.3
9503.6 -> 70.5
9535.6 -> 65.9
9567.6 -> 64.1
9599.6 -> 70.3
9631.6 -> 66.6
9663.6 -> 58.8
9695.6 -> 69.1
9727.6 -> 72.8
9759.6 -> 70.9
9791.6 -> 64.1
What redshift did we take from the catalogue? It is 0.13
